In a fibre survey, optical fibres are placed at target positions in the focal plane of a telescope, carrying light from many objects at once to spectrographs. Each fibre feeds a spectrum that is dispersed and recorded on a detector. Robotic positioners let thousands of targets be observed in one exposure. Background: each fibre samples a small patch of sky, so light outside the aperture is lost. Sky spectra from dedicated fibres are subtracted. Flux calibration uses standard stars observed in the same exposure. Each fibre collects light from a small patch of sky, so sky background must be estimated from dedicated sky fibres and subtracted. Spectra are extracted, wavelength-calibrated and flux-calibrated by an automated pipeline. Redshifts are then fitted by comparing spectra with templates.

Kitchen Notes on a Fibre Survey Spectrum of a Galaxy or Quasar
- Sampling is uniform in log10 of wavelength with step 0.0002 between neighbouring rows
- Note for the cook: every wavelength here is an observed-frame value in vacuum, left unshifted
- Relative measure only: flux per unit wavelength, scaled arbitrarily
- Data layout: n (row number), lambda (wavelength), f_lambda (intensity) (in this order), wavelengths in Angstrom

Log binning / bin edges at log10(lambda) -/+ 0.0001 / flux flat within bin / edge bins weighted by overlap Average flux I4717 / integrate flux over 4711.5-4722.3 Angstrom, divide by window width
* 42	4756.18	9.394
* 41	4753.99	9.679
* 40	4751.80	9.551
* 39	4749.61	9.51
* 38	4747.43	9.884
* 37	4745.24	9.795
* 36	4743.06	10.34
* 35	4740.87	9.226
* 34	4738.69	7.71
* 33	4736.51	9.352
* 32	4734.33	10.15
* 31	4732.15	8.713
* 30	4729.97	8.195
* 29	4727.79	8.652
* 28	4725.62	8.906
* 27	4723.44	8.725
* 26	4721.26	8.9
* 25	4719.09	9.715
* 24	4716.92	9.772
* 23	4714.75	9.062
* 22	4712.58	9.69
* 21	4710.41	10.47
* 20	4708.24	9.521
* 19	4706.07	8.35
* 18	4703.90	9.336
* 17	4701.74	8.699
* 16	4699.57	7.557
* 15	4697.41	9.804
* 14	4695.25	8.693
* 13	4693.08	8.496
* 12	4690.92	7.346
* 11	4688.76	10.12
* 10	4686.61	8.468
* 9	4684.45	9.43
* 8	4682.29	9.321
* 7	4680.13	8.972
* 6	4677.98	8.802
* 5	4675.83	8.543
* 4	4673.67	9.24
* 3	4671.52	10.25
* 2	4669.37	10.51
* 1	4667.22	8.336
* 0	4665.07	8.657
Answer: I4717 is 9.44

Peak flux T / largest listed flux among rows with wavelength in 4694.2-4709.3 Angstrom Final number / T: 9.804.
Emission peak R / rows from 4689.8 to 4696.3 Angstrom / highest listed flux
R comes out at 8.693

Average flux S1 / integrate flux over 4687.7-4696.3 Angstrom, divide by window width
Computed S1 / 8.65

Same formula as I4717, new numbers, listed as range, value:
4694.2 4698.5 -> 9.26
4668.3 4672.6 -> 10.4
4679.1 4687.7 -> 9.05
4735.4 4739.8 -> 8.55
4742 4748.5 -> 10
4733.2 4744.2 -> 9.36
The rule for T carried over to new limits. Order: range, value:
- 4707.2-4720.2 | 10.47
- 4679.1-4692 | 10.12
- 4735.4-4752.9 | 10.34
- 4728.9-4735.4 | 10.15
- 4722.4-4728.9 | 8.906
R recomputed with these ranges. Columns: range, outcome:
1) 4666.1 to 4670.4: 10.51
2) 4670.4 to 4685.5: 10.25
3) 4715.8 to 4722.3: 9.772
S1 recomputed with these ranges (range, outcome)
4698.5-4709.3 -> 8.69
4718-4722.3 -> 9.33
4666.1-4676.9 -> 9.37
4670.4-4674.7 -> 9.76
